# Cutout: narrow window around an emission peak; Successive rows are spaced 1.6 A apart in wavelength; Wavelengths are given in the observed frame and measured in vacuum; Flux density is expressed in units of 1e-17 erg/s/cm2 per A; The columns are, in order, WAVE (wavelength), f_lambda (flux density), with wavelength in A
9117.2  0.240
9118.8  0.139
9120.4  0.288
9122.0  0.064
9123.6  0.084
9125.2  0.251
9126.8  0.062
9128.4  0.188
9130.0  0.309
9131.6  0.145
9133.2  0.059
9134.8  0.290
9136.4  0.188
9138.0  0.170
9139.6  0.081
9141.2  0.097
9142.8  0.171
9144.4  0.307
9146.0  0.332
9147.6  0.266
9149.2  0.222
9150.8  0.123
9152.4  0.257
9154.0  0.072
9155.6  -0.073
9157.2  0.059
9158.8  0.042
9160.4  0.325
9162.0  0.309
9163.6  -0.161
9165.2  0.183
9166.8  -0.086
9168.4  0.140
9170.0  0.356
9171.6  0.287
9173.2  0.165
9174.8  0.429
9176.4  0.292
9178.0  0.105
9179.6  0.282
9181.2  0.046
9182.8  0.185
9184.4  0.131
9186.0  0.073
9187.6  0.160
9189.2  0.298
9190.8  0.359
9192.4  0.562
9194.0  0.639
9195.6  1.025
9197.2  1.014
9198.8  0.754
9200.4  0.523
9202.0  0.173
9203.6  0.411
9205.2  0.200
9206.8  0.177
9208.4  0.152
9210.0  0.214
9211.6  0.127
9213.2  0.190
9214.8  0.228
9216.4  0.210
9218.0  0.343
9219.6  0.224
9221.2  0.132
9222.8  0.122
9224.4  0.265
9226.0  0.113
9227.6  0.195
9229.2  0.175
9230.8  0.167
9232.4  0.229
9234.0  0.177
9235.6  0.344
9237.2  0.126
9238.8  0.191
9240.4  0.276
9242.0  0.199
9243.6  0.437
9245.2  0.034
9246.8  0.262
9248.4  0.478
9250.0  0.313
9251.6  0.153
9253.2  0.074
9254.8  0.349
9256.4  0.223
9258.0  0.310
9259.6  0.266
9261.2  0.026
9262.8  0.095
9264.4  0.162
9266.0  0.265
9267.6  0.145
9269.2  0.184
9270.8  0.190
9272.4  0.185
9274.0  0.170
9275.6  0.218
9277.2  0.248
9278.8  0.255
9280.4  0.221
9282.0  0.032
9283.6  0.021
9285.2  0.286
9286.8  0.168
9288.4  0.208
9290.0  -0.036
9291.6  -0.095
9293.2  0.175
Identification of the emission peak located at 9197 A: H-gamma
